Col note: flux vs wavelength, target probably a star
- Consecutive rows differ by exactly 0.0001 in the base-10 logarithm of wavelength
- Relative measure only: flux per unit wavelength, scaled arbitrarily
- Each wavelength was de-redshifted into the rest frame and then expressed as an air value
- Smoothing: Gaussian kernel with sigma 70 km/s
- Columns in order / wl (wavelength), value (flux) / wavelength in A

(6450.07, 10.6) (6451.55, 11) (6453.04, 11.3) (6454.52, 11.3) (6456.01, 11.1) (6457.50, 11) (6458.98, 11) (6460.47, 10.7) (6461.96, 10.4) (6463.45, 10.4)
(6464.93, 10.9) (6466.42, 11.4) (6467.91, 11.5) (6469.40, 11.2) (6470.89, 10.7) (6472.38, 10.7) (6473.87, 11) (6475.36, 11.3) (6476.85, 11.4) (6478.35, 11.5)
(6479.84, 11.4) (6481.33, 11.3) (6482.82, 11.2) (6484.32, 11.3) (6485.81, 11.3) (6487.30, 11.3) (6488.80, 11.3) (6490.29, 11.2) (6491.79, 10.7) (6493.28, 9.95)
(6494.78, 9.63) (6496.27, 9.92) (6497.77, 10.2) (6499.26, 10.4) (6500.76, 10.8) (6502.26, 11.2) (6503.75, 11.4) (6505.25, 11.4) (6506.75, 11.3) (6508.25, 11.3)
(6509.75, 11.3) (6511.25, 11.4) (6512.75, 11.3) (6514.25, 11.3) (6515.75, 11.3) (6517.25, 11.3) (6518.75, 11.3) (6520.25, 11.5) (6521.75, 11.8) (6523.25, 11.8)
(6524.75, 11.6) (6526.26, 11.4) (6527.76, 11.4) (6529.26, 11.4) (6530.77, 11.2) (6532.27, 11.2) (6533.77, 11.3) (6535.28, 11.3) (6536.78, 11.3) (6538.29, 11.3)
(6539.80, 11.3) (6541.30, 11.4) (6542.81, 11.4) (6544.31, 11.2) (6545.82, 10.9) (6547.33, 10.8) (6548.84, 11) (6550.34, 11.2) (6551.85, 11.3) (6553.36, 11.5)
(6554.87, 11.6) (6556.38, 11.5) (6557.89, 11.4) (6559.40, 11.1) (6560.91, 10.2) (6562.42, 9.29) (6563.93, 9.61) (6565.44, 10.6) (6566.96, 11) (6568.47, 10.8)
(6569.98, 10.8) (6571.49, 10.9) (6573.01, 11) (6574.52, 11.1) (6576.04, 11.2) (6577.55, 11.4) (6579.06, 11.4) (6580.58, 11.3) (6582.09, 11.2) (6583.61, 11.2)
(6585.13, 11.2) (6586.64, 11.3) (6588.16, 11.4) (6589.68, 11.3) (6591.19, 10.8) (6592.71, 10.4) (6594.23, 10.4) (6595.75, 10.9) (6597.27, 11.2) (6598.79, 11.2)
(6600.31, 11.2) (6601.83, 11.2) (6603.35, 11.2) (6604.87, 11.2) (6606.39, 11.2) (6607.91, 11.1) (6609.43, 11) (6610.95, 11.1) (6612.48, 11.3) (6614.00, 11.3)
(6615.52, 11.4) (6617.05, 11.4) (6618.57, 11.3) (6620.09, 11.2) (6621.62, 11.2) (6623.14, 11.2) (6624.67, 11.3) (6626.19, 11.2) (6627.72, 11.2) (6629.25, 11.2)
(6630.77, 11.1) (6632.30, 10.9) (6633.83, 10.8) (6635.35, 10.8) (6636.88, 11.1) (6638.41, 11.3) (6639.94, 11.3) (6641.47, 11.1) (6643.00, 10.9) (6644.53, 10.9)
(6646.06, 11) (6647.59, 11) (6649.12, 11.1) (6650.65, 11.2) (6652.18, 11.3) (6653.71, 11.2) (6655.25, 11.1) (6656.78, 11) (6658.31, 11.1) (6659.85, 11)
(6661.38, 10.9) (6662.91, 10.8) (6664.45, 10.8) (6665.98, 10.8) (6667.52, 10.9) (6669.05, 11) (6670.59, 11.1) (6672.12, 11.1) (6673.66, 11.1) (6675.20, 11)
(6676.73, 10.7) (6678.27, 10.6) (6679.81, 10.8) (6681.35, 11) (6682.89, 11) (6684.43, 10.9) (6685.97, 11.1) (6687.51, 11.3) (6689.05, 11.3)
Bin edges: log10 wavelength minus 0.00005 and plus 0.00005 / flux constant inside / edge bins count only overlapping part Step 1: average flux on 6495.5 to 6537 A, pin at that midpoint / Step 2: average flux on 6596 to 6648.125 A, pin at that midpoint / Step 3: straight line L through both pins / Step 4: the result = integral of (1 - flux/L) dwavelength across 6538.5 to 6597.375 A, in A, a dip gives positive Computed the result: 0.9 A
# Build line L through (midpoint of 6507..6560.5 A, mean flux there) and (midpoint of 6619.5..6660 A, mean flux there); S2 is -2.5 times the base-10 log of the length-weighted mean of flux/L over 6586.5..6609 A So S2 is 0.013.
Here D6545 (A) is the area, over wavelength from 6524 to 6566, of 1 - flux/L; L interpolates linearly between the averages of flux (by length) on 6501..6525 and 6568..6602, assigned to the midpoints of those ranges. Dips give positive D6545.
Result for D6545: 0.6 A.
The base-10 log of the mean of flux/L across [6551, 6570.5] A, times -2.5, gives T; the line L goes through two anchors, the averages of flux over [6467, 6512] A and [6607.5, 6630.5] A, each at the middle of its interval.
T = 0.03 mag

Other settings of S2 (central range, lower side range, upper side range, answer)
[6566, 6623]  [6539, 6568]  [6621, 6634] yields -0.007 mag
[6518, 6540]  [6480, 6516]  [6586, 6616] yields -0.037 mag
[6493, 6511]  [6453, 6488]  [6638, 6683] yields 0.032 mag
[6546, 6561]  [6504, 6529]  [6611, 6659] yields 0.013 mag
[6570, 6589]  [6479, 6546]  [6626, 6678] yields -0.010 mag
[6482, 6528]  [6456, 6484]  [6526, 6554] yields 0.004 mag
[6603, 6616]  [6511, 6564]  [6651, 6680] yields -0.012 mag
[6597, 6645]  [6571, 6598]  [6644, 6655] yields -0.006 mag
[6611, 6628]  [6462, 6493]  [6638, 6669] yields -0.021 mag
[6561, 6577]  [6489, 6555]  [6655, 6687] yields 0.046 mag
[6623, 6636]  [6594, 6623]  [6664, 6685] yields 0.002 mag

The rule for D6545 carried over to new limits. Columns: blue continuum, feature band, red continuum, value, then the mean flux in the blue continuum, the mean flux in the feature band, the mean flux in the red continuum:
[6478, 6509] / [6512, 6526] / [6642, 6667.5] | -0.7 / 10.9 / 11.5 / 11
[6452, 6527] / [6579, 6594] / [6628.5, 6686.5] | -0.1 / 11.1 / 11.1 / 11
